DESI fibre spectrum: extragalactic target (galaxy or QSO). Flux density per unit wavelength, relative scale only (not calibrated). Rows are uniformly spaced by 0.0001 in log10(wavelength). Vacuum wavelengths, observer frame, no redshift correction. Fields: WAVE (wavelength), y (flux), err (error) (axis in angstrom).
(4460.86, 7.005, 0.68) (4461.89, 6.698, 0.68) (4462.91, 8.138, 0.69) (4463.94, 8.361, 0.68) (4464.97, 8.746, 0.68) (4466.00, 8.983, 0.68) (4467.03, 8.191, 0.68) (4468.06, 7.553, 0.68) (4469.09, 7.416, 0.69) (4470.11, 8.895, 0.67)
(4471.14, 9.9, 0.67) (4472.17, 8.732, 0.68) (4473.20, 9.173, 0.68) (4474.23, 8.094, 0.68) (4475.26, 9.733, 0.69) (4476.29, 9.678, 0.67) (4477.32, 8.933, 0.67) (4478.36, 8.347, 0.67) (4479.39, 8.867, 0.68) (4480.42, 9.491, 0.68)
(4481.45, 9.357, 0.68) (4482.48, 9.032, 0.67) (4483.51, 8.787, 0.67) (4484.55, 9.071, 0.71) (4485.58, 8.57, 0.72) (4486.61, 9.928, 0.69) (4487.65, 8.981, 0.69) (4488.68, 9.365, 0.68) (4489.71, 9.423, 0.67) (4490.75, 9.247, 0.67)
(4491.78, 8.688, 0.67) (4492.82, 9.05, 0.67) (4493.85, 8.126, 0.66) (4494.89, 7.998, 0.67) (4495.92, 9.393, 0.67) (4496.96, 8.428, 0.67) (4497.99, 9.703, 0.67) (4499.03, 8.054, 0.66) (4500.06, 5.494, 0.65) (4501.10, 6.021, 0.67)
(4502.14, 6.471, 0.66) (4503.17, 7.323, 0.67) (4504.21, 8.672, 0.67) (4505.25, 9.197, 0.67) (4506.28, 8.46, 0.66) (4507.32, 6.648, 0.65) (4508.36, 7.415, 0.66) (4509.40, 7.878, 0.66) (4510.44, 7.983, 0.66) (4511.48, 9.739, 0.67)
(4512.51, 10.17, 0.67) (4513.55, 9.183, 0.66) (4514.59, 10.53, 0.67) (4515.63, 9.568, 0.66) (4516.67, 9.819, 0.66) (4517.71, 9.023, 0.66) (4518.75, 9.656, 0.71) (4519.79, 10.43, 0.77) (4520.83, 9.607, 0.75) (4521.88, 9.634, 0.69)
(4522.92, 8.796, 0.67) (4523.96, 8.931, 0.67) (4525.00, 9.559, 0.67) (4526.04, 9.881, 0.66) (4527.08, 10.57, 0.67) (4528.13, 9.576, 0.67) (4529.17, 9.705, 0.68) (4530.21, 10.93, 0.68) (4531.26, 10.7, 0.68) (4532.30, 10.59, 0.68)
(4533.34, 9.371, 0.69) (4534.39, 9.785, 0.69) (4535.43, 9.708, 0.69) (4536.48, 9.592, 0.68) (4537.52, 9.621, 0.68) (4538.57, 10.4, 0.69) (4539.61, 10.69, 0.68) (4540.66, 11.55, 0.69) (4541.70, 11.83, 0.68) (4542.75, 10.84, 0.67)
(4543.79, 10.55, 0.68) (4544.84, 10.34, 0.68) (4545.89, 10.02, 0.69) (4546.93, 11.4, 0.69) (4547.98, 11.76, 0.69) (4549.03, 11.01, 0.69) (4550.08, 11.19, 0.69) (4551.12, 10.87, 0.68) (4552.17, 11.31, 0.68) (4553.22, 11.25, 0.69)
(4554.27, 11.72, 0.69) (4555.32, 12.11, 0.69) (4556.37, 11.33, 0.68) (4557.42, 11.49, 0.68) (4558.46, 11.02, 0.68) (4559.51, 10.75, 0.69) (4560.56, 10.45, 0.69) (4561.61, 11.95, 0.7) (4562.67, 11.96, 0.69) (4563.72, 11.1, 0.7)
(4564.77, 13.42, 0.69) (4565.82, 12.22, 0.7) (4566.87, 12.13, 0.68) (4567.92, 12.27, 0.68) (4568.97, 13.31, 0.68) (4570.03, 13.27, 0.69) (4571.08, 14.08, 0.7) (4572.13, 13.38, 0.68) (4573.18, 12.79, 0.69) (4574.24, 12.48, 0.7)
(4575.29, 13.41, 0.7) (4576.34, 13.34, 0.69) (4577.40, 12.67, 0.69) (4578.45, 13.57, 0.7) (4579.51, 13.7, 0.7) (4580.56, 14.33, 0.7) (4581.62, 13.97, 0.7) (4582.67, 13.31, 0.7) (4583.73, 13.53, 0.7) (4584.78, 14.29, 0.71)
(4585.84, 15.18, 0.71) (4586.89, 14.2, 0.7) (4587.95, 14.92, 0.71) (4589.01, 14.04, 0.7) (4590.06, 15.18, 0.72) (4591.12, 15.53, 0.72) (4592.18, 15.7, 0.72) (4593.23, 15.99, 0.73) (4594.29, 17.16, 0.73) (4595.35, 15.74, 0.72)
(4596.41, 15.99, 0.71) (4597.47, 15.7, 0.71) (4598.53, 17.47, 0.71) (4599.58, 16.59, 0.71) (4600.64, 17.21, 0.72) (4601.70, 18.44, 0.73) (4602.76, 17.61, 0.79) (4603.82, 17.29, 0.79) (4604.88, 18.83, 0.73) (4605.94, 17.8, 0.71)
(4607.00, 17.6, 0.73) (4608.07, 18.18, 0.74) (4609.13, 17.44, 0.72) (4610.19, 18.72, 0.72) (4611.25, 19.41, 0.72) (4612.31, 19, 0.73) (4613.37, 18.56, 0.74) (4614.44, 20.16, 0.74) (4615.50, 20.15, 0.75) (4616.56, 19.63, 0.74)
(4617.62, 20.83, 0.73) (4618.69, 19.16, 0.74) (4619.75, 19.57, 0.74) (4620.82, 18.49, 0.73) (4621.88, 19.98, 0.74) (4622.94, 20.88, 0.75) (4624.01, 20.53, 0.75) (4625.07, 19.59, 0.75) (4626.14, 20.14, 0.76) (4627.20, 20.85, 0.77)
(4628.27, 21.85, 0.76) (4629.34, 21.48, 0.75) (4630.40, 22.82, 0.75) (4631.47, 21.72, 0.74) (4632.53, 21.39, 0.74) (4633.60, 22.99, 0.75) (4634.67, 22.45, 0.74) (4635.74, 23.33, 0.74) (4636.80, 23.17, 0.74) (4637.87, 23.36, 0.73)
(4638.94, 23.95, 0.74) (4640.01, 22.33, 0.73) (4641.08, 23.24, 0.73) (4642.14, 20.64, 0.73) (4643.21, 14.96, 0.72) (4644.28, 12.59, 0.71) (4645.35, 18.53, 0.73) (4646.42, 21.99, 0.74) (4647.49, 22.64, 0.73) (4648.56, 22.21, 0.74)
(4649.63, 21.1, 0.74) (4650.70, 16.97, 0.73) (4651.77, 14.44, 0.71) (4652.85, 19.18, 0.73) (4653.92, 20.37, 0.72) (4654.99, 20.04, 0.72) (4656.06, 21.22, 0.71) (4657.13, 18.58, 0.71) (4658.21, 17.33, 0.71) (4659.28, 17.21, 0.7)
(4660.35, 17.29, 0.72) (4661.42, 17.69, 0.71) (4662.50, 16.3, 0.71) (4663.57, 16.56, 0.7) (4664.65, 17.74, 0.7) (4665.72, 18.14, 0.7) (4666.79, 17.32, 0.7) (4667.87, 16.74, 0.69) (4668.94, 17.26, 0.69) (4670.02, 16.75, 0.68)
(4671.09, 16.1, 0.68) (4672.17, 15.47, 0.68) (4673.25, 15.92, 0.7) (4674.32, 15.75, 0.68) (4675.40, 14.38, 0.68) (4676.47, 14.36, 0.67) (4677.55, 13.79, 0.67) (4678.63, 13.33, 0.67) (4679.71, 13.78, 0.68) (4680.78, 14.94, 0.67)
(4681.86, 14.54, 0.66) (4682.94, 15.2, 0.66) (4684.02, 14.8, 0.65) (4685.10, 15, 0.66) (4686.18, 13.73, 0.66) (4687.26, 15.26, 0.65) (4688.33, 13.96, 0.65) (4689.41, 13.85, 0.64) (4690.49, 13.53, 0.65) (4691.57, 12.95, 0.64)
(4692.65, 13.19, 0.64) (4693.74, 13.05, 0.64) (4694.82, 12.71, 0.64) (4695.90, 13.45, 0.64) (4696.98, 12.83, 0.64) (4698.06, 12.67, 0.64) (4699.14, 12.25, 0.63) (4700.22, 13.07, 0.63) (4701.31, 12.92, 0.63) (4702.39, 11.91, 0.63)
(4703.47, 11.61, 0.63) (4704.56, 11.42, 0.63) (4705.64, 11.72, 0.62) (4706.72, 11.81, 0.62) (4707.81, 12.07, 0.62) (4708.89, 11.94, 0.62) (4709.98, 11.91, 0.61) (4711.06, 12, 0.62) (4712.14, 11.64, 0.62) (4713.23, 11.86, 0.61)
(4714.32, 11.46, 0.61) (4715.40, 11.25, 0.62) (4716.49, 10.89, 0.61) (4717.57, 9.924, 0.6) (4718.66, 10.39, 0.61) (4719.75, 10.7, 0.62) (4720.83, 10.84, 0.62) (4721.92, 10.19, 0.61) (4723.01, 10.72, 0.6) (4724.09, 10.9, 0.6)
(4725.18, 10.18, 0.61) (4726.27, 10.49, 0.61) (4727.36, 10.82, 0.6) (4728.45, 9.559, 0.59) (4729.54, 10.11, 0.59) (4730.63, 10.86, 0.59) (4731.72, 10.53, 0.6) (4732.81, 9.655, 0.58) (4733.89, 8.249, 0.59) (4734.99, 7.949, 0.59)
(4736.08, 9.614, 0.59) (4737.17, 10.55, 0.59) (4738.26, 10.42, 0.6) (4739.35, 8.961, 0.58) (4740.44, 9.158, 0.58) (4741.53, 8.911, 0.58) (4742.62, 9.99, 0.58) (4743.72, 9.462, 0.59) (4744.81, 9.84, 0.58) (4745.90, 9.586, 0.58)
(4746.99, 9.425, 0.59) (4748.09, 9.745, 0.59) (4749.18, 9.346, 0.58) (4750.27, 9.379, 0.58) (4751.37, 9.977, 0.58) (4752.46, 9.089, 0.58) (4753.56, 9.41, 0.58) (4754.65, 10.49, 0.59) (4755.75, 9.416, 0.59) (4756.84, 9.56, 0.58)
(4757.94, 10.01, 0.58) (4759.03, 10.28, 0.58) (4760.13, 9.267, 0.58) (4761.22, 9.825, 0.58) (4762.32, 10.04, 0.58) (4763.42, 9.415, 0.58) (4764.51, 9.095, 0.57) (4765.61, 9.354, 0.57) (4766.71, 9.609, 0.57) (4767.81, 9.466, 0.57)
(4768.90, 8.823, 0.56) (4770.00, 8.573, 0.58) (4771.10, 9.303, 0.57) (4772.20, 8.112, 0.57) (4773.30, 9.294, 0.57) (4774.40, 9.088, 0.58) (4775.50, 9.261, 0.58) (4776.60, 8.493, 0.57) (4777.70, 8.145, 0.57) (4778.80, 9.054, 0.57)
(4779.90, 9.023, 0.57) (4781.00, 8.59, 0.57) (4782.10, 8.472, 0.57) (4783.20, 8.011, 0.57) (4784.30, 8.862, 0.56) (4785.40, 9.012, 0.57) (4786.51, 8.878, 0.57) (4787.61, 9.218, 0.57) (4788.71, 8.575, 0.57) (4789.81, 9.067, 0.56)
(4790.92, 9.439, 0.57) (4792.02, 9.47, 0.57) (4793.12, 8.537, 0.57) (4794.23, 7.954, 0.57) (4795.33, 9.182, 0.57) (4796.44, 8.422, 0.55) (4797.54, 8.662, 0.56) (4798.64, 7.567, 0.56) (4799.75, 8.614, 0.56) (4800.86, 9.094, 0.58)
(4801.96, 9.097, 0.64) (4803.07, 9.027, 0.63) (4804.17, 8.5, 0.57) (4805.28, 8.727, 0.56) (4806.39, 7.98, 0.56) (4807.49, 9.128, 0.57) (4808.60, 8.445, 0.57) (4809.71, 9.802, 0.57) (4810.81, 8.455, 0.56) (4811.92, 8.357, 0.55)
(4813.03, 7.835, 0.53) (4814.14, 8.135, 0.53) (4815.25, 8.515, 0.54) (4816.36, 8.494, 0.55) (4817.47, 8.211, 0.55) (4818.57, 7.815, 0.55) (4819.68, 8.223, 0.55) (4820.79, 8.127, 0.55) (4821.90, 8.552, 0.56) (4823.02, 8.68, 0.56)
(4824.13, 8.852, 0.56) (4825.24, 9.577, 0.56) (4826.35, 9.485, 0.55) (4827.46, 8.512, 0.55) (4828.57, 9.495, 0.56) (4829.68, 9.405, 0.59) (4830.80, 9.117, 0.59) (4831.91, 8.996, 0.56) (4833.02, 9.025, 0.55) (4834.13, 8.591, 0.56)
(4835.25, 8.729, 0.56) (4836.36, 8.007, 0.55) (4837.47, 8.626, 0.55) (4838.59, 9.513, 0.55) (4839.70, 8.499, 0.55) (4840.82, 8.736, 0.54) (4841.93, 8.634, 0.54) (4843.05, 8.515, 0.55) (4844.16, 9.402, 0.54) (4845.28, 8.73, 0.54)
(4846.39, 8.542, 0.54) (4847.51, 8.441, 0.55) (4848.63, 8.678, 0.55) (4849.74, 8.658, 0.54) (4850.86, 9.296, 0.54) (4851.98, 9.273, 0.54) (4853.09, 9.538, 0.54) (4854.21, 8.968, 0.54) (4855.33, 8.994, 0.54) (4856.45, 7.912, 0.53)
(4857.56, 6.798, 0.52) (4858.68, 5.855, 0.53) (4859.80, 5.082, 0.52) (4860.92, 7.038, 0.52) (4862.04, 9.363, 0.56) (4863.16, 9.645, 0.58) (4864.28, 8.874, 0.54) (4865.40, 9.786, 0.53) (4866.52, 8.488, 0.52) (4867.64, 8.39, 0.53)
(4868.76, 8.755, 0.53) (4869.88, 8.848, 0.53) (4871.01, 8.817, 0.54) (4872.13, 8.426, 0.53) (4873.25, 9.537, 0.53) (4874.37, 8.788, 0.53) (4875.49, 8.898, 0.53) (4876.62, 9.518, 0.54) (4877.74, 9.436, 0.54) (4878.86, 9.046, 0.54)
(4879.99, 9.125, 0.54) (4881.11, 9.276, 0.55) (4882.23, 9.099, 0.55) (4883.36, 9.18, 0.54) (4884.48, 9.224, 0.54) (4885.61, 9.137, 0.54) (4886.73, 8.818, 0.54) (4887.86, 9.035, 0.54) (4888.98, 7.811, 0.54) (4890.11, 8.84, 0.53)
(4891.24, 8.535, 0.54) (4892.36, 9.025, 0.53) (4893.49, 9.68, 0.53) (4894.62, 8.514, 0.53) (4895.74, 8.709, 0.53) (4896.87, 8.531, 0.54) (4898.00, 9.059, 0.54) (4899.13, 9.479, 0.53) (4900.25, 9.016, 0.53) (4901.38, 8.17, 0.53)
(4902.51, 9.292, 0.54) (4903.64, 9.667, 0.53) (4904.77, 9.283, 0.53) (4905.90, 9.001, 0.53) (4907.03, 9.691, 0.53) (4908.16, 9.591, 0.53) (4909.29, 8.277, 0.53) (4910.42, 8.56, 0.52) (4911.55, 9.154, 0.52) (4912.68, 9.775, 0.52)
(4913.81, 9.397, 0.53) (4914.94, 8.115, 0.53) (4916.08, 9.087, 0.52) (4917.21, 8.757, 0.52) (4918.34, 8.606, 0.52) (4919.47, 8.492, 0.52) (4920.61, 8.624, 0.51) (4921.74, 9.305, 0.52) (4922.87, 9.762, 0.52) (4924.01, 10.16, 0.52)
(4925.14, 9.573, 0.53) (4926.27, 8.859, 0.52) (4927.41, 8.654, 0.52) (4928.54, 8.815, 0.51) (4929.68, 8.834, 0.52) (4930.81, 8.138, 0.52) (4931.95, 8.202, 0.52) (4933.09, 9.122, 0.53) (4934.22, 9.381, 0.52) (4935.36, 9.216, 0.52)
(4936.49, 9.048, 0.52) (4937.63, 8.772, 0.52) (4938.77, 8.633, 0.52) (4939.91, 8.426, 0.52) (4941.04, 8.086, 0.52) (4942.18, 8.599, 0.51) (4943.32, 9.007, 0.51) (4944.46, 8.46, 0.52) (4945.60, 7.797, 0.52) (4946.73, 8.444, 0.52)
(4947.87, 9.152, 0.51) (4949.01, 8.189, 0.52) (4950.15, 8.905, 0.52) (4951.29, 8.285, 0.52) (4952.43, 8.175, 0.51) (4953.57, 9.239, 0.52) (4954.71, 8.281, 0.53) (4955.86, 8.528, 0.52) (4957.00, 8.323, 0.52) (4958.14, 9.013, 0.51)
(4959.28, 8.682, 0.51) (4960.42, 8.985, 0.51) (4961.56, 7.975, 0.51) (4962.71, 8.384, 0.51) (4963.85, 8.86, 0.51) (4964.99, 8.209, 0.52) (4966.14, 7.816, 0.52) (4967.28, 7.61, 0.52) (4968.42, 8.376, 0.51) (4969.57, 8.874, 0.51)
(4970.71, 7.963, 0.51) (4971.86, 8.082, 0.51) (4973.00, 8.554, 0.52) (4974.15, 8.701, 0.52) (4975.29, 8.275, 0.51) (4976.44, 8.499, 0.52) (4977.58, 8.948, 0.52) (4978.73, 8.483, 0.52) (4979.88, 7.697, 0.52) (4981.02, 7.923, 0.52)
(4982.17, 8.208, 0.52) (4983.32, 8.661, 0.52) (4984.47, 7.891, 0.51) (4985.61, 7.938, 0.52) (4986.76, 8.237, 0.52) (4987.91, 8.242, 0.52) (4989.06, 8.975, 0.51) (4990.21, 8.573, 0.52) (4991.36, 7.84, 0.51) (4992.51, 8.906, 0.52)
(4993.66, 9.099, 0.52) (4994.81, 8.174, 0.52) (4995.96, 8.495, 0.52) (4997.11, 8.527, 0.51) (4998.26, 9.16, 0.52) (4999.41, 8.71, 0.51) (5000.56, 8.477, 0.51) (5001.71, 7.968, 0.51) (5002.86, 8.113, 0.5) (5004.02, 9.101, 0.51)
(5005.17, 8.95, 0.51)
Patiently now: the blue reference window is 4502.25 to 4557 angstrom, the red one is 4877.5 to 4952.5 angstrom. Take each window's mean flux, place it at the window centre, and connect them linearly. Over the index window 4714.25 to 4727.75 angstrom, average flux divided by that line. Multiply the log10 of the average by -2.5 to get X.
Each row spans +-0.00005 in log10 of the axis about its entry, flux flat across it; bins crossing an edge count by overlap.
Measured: -0.13 mag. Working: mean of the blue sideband 9.95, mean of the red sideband 8.9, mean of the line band 10.6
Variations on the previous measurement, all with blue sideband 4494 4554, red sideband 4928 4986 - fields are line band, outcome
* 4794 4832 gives 0.02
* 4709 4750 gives -0.13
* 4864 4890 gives -0.04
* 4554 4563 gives -0.20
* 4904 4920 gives -0.05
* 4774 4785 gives 0.03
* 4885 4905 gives -0.03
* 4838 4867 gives 0.03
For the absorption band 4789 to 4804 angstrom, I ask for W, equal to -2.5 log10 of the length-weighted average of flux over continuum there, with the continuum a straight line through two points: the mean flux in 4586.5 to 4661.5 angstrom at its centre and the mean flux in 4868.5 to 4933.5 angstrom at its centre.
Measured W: 0.41 mag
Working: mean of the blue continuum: 19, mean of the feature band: 8.77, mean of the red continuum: 8.98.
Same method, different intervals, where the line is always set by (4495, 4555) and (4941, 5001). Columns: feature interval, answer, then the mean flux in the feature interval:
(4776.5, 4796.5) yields 0.020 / 8.77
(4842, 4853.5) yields -0.014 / 8.89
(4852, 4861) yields 0.145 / 7.66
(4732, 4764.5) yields -0.061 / 9.56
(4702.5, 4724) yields -0.231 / 11.3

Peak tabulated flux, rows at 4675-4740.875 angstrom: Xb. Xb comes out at 15.26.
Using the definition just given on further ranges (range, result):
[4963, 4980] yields 8.948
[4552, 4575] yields 14.08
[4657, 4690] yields 18.58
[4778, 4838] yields 9.802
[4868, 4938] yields 10.16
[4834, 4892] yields 9.786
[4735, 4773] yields 10.55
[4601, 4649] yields 23.95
